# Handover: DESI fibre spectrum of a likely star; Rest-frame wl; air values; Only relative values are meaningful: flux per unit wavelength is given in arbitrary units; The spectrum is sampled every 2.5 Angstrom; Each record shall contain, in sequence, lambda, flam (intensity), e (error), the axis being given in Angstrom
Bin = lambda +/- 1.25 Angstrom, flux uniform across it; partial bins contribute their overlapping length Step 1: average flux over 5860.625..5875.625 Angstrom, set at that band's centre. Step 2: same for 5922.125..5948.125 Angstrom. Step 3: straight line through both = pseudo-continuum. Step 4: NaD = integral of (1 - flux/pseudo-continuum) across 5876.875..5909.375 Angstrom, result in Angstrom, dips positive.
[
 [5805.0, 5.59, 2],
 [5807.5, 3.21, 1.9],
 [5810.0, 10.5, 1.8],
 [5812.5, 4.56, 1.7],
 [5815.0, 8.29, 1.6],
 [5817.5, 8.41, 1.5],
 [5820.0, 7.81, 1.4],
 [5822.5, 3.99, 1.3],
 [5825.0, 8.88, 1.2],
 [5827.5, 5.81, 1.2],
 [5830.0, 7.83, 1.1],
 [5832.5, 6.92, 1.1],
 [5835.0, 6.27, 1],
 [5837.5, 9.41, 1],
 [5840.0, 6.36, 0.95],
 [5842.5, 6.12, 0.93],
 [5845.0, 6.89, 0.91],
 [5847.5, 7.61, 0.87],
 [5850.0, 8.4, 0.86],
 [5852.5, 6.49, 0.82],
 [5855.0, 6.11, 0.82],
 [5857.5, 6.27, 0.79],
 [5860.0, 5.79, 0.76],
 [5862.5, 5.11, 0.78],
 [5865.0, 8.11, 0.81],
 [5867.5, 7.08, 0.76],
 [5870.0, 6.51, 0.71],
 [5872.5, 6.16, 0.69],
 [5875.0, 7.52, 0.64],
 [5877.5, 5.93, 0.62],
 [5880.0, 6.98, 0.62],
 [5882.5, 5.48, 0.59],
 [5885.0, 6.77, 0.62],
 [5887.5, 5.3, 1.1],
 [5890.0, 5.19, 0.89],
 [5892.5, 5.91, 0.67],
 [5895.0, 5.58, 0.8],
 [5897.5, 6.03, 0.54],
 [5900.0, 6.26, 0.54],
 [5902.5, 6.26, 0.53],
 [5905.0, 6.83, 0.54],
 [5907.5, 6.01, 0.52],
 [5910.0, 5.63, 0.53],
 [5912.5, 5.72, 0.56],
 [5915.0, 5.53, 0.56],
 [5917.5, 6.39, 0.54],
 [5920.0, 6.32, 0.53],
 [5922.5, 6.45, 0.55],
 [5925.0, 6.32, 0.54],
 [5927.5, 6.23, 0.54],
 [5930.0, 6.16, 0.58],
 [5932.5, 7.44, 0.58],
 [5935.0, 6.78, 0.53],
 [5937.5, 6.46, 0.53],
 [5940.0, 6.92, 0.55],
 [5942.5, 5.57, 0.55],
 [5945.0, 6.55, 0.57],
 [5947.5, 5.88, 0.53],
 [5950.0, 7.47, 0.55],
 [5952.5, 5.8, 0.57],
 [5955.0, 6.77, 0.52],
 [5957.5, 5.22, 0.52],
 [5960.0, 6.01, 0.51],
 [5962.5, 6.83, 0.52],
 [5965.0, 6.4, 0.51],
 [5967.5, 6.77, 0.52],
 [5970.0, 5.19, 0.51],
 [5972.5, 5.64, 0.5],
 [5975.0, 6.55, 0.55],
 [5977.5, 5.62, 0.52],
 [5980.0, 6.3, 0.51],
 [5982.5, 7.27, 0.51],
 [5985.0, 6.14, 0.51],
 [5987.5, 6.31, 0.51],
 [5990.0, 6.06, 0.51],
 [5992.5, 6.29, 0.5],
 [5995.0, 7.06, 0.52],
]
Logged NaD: 2.7 Angstrom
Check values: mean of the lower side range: 6.68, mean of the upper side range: 6.45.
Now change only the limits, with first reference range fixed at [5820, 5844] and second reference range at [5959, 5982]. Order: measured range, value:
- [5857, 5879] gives 0.6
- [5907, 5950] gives 0.7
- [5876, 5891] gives 1.5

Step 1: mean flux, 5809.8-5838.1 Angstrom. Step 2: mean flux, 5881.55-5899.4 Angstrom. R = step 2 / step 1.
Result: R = 0.8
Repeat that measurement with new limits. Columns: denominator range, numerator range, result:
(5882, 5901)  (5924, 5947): 1.11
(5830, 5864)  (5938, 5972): 0.92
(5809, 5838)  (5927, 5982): 0.86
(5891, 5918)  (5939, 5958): 1.05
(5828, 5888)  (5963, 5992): 0.92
